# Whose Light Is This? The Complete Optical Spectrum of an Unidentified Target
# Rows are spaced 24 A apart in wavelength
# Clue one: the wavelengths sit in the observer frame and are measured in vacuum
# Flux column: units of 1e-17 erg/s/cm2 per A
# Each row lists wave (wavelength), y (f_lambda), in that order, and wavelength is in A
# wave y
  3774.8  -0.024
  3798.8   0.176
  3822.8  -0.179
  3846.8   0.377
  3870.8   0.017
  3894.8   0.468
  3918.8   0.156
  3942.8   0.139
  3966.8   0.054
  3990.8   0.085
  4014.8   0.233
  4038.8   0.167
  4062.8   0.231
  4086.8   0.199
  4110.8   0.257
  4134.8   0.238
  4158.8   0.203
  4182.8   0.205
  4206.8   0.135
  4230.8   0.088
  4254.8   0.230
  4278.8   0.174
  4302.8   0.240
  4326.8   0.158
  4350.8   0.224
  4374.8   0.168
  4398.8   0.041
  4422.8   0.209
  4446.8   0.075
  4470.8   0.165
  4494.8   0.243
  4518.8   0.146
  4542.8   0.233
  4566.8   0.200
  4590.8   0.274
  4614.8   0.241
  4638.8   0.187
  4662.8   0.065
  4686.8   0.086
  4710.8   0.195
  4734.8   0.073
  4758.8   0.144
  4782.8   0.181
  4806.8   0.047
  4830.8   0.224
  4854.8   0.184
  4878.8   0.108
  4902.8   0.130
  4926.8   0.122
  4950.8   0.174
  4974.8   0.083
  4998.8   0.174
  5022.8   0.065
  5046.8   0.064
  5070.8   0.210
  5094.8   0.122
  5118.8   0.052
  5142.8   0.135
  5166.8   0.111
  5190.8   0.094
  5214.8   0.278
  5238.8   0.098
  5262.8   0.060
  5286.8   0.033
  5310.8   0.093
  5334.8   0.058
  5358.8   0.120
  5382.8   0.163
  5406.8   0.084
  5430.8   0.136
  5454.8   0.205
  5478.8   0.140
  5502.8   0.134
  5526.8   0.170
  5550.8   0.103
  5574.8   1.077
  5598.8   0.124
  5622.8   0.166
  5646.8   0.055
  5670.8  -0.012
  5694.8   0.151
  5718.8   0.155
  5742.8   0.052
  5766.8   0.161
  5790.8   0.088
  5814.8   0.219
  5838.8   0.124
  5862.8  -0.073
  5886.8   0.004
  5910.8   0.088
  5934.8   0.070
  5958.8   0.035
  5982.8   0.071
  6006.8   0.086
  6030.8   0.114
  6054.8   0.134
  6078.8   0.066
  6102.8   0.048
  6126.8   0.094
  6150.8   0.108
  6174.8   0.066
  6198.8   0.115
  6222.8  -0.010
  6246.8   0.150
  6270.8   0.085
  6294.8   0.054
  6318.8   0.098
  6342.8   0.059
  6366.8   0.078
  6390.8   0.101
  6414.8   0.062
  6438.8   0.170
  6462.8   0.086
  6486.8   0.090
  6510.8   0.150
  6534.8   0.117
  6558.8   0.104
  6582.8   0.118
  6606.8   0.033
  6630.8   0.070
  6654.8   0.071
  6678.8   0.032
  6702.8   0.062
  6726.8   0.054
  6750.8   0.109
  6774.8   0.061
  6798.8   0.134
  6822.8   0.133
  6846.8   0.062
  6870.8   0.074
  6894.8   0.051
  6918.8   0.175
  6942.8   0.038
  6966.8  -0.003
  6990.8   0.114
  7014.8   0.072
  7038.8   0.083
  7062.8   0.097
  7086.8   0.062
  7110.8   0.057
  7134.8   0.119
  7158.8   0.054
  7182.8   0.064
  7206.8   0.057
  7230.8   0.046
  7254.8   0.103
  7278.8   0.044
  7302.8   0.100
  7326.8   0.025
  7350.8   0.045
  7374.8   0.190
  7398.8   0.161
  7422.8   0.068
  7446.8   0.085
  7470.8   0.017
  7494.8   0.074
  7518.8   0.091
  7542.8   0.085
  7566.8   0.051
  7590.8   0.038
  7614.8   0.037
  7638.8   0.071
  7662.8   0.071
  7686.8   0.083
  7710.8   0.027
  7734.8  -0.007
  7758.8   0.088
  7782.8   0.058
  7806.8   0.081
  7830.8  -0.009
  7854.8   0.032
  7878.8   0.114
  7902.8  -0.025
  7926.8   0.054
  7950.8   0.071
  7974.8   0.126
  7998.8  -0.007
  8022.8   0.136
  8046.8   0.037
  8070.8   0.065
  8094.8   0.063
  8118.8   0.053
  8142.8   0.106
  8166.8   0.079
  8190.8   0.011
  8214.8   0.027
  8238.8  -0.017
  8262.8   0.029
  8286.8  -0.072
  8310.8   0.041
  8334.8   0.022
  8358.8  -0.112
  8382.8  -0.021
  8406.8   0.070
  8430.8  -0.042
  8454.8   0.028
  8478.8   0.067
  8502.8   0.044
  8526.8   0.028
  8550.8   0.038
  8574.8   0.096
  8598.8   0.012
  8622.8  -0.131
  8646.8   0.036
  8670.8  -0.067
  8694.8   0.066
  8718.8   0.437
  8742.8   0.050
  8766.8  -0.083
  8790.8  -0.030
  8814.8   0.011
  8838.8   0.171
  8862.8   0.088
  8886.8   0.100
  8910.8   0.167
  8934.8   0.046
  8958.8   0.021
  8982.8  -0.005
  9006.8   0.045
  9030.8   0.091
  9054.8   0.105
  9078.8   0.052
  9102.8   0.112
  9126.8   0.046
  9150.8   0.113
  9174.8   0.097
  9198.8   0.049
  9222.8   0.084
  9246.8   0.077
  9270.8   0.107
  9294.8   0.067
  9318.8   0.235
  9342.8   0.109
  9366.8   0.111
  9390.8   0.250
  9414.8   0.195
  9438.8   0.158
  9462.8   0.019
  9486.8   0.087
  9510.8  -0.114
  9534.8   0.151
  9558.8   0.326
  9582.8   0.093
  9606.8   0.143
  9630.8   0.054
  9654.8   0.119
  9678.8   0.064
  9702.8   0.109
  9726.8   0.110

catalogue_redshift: 1.34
